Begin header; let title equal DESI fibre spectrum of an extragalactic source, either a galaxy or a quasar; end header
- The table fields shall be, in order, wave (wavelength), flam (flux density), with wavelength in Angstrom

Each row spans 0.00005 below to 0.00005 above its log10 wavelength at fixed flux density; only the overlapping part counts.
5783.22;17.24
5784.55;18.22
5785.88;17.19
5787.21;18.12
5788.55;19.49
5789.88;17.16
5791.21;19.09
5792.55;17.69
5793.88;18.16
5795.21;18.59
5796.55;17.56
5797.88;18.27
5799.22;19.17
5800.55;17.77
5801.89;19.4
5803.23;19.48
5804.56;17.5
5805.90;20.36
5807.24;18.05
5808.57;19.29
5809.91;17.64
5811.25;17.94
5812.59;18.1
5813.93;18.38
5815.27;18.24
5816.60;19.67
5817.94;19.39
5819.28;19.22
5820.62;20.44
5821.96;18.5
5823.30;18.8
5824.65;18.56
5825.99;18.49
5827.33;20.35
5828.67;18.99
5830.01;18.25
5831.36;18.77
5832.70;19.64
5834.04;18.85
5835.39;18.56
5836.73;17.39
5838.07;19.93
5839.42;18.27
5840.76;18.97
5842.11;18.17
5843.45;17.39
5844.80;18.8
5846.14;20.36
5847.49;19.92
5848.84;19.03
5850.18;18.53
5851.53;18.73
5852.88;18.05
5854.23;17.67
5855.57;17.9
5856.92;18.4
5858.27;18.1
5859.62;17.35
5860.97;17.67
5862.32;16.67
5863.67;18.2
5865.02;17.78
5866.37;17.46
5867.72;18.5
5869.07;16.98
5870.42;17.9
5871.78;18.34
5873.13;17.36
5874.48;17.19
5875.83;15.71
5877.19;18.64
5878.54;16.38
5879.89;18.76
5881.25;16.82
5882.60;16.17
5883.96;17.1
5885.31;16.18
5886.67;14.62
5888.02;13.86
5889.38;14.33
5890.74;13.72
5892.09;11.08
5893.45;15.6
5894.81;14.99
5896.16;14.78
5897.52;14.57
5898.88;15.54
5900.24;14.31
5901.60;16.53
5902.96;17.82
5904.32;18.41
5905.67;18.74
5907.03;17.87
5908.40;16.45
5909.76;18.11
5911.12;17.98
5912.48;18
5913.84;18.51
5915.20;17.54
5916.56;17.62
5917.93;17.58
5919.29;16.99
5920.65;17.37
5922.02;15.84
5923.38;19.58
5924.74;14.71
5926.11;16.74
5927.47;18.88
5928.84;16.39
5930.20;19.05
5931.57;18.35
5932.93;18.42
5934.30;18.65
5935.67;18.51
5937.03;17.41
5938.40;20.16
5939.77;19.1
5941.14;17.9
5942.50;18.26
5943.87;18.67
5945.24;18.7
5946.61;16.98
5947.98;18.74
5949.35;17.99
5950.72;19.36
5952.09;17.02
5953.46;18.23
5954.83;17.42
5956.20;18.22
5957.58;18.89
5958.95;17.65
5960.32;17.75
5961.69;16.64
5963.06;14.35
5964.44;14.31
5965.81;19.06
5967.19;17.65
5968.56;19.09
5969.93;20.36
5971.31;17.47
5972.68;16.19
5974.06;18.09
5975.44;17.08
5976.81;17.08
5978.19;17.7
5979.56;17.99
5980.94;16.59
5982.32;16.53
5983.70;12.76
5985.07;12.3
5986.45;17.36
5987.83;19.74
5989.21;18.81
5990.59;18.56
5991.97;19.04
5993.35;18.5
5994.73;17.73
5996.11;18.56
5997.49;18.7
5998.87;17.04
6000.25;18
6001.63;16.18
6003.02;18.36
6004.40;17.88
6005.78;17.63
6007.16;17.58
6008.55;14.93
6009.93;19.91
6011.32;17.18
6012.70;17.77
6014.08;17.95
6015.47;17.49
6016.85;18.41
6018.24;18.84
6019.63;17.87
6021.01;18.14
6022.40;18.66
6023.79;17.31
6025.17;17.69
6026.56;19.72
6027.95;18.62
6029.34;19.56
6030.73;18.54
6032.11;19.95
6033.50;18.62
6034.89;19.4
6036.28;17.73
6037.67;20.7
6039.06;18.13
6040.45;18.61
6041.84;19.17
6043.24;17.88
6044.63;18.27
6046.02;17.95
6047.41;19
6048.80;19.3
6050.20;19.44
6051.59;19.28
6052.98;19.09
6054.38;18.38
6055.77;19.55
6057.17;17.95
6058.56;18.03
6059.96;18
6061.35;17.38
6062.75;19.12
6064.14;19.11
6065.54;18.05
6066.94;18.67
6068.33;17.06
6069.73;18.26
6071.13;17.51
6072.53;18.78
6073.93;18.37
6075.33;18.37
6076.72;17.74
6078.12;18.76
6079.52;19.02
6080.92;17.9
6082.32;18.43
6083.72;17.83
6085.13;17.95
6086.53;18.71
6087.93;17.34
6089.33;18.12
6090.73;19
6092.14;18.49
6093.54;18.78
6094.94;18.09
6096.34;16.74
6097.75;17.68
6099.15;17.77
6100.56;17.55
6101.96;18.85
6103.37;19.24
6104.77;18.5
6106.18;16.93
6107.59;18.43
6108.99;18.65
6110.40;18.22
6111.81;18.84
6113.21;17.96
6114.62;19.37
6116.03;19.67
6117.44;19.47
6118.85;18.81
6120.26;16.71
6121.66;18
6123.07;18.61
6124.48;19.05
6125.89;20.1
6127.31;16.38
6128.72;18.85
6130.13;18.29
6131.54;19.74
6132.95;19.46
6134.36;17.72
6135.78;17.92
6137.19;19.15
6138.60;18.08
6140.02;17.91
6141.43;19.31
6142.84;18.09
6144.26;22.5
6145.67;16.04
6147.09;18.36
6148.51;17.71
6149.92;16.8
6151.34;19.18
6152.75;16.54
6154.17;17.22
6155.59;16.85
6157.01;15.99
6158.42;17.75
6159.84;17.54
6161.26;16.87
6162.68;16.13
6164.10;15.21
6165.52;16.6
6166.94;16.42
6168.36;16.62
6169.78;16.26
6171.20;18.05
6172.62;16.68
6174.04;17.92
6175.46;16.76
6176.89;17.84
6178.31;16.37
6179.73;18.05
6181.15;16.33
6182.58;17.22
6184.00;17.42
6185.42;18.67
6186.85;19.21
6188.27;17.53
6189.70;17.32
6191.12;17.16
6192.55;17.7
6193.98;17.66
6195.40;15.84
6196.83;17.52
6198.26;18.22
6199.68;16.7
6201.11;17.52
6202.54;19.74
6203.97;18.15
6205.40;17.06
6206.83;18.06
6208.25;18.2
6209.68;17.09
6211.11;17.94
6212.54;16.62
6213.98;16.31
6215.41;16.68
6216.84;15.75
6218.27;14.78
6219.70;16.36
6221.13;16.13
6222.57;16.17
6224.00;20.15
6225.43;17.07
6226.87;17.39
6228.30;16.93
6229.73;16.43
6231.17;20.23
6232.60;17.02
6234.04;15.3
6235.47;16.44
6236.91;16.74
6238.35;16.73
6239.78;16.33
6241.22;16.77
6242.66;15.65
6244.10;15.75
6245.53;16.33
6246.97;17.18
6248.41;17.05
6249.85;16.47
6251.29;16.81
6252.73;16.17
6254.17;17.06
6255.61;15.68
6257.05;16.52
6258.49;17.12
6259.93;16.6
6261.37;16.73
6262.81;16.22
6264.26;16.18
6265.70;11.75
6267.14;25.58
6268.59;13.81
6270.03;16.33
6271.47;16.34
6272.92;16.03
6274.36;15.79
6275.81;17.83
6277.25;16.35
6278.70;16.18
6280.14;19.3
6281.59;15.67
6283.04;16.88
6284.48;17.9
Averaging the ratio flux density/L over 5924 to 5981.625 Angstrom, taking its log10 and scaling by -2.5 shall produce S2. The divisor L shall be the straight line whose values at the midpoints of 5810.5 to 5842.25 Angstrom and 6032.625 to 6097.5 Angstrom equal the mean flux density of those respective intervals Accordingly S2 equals 0.049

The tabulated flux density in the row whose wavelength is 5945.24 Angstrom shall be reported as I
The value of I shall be 18.7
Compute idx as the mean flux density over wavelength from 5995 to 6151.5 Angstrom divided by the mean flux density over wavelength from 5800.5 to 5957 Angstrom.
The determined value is 1.0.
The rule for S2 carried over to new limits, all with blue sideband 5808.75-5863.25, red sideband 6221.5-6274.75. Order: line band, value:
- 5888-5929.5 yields 0.11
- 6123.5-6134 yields -0.09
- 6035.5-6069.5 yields -0.06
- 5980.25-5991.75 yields 0.08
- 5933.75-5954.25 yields -0.02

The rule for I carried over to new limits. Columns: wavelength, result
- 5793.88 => 18.16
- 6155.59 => 16.85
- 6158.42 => 17.75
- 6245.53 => 16.33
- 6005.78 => 17.63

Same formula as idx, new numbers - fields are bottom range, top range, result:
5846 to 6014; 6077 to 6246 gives 1.01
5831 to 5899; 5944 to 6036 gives 1.03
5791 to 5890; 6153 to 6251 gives 0.94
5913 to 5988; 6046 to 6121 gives 1.05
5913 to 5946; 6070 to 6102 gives 1.01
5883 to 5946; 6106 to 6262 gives 1.03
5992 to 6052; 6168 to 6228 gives 0.94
